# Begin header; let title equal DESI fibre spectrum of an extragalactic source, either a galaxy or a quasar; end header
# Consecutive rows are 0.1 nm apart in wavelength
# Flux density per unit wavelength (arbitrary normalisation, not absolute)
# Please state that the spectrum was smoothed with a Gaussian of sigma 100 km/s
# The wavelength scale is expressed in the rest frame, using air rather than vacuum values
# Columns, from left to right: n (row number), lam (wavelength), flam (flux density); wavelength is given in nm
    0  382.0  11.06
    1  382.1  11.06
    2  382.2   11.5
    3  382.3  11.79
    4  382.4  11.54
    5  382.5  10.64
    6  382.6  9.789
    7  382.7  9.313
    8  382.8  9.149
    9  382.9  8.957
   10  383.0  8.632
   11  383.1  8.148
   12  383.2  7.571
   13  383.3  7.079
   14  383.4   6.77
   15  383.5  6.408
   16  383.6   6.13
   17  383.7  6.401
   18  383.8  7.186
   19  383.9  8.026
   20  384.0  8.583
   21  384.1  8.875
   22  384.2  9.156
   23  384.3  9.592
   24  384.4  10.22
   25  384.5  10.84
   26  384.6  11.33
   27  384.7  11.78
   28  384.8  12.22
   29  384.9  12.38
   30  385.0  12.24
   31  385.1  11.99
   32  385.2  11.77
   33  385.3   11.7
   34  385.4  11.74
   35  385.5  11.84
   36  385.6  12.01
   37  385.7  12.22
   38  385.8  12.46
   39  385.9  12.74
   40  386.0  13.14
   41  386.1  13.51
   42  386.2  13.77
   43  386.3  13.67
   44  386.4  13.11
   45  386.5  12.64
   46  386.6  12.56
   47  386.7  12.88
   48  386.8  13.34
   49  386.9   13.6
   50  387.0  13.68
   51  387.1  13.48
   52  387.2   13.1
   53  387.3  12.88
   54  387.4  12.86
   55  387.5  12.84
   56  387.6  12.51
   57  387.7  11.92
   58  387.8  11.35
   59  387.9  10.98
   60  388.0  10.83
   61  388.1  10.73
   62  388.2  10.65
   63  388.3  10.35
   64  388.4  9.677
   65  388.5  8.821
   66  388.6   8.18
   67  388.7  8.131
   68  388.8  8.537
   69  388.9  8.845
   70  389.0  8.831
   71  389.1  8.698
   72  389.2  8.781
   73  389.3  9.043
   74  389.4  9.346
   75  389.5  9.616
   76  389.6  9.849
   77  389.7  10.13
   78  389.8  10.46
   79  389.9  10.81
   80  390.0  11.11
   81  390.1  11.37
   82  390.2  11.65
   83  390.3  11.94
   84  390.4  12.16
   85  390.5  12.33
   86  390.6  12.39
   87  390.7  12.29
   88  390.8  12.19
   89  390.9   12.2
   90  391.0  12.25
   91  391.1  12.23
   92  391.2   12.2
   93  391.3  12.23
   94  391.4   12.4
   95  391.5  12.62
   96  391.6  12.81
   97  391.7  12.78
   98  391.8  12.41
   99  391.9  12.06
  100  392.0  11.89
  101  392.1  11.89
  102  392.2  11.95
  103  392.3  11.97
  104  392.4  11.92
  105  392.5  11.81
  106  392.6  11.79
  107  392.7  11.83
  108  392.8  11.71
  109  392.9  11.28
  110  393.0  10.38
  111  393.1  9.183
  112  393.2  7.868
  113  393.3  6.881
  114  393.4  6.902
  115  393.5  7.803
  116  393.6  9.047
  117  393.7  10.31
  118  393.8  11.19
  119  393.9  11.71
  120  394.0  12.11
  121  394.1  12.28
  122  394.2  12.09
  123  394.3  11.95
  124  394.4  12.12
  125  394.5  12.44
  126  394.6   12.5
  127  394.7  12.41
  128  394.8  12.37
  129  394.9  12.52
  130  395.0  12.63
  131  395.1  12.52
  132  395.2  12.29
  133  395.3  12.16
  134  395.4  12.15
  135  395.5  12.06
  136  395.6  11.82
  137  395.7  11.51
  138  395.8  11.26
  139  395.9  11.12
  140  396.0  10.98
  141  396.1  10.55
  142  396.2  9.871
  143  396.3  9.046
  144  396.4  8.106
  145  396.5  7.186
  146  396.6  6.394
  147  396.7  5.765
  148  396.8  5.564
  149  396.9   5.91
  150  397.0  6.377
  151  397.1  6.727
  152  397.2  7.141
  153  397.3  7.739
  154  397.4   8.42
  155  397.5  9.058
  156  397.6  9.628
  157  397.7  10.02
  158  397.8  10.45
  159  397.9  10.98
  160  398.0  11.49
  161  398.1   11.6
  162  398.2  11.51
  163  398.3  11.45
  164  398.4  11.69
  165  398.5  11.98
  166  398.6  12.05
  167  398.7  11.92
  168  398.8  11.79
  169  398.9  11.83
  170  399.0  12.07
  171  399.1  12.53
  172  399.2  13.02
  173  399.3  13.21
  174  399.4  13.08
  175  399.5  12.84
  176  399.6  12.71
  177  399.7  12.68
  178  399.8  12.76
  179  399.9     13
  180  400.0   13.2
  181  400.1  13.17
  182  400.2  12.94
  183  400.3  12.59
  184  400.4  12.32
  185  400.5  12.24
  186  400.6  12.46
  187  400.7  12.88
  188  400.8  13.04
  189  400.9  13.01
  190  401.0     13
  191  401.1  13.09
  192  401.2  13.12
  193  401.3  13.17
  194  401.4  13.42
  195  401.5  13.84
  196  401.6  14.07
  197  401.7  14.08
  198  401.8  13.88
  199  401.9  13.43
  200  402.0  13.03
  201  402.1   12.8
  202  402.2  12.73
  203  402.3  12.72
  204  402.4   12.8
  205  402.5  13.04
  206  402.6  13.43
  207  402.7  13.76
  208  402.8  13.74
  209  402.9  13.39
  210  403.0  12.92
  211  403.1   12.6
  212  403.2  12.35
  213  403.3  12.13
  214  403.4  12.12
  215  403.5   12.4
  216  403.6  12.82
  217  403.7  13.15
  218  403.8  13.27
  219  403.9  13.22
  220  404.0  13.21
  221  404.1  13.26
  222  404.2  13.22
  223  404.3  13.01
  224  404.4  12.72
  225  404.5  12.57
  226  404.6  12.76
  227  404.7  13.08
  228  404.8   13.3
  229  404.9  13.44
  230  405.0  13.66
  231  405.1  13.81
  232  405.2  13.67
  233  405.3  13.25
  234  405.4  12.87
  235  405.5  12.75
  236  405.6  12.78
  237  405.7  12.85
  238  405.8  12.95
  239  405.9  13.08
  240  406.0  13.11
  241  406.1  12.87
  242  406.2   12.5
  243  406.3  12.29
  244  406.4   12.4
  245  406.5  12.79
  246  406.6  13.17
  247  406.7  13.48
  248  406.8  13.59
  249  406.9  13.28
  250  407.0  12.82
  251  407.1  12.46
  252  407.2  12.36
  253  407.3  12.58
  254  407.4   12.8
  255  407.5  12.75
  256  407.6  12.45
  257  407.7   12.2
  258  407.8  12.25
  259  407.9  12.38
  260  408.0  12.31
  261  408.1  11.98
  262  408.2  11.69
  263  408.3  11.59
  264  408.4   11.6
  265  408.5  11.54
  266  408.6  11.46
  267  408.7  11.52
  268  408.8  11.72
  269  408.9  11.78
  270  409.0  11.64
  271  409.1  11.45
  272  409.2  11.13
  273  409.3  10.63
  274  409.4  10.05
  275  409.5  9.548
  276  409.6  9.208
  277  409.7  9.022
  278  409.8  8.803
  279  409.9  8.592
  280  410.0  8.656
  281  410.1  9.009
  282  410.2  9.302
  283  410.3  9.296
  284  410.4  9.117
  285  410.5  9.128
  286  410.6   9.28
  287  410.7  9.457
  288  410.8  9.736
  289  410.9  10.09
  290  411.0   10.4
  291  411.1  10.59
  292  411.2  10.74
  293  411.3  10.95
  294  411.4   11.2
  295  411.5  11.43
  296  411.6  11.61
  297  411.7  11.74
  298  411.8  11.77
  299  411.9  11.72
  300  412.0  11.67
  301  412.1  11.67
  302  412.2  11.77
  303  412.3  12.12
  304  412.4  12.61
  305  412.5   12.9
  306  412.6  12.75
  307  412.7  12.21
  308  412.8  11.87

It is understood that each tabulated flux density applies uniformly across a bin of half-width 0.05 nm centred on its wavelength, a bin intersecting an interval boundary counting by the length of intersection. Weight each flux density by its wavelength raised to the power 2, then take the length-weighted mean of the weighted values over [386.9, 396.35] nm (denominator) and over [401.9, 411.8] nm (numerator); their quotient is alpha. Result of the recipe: 1.2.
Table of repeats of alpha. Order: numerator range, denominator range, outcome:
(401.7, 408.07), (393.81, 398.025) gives 1.32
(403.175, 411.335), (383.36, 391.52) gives 1.18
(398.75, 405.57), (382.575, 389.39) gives 1.33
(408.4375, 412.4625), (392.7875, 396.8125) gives 1.09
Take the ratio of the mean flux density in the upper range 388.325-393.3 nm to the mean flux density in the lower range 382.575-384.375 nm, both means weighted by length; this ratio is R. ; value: 1.35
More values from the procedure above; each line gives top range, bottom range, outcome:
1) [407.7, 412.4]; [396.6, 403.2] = 0.91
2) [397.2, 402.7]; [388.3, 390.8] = 1.21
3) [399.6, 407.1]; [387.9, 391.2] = 1.24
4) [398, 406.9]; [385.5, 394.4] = 1.13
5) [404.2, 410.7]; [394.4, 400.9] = 1.07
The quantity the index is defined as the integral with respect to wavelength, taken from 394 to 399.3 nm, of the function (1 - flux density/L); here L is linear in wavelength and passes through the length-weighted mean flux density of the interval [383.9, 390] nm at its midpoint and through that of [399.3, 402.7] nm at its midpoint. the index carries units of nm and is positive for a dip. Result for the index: 0.78 nm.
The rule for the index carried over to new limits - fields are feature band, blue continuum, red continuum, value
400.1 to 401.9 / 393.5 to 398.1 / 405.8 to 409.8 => -0.35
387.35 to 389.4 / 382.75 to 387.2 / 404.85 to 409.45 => 0.18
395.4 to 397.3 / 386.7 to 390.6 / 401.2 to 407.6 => 0.50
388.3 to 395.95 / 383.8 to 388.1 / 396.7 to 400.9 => 0.29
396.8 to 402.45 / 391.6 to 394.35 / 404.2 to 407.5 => 0.10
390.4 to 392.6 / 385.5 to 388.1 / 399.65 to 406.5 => 0.09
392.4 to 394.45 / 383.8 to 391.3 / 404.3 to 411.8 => 0.16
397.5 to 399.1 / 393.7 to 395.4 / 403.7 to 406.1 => 0.15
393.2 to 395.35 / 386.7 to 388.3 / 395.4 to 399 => -0.13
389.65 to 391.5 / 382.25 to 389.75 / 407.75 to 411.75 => -0.21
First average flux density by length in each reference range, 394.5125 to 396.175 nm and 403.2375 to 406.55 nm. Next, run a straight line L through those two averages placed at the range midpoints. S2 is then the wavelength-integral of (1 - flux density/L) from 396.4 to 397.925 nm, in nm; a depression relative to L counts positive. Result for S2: 0.55 nm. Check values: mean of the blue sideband 11.9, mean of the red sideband 12.9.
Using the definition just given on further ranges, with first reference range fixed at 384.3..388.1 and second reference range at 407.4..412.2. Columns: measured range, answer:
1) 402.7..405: -0.362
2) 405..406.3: -0.227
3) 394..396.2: -0.033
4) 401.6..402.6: -0.168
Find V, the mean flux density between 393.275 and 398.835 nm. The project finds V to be 10.3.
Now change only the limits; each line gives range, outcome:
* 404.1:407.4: 13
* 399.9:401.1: 12.8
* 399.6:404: 13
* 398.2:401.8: 12.7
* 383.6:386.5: 11.2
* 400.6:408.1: 13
